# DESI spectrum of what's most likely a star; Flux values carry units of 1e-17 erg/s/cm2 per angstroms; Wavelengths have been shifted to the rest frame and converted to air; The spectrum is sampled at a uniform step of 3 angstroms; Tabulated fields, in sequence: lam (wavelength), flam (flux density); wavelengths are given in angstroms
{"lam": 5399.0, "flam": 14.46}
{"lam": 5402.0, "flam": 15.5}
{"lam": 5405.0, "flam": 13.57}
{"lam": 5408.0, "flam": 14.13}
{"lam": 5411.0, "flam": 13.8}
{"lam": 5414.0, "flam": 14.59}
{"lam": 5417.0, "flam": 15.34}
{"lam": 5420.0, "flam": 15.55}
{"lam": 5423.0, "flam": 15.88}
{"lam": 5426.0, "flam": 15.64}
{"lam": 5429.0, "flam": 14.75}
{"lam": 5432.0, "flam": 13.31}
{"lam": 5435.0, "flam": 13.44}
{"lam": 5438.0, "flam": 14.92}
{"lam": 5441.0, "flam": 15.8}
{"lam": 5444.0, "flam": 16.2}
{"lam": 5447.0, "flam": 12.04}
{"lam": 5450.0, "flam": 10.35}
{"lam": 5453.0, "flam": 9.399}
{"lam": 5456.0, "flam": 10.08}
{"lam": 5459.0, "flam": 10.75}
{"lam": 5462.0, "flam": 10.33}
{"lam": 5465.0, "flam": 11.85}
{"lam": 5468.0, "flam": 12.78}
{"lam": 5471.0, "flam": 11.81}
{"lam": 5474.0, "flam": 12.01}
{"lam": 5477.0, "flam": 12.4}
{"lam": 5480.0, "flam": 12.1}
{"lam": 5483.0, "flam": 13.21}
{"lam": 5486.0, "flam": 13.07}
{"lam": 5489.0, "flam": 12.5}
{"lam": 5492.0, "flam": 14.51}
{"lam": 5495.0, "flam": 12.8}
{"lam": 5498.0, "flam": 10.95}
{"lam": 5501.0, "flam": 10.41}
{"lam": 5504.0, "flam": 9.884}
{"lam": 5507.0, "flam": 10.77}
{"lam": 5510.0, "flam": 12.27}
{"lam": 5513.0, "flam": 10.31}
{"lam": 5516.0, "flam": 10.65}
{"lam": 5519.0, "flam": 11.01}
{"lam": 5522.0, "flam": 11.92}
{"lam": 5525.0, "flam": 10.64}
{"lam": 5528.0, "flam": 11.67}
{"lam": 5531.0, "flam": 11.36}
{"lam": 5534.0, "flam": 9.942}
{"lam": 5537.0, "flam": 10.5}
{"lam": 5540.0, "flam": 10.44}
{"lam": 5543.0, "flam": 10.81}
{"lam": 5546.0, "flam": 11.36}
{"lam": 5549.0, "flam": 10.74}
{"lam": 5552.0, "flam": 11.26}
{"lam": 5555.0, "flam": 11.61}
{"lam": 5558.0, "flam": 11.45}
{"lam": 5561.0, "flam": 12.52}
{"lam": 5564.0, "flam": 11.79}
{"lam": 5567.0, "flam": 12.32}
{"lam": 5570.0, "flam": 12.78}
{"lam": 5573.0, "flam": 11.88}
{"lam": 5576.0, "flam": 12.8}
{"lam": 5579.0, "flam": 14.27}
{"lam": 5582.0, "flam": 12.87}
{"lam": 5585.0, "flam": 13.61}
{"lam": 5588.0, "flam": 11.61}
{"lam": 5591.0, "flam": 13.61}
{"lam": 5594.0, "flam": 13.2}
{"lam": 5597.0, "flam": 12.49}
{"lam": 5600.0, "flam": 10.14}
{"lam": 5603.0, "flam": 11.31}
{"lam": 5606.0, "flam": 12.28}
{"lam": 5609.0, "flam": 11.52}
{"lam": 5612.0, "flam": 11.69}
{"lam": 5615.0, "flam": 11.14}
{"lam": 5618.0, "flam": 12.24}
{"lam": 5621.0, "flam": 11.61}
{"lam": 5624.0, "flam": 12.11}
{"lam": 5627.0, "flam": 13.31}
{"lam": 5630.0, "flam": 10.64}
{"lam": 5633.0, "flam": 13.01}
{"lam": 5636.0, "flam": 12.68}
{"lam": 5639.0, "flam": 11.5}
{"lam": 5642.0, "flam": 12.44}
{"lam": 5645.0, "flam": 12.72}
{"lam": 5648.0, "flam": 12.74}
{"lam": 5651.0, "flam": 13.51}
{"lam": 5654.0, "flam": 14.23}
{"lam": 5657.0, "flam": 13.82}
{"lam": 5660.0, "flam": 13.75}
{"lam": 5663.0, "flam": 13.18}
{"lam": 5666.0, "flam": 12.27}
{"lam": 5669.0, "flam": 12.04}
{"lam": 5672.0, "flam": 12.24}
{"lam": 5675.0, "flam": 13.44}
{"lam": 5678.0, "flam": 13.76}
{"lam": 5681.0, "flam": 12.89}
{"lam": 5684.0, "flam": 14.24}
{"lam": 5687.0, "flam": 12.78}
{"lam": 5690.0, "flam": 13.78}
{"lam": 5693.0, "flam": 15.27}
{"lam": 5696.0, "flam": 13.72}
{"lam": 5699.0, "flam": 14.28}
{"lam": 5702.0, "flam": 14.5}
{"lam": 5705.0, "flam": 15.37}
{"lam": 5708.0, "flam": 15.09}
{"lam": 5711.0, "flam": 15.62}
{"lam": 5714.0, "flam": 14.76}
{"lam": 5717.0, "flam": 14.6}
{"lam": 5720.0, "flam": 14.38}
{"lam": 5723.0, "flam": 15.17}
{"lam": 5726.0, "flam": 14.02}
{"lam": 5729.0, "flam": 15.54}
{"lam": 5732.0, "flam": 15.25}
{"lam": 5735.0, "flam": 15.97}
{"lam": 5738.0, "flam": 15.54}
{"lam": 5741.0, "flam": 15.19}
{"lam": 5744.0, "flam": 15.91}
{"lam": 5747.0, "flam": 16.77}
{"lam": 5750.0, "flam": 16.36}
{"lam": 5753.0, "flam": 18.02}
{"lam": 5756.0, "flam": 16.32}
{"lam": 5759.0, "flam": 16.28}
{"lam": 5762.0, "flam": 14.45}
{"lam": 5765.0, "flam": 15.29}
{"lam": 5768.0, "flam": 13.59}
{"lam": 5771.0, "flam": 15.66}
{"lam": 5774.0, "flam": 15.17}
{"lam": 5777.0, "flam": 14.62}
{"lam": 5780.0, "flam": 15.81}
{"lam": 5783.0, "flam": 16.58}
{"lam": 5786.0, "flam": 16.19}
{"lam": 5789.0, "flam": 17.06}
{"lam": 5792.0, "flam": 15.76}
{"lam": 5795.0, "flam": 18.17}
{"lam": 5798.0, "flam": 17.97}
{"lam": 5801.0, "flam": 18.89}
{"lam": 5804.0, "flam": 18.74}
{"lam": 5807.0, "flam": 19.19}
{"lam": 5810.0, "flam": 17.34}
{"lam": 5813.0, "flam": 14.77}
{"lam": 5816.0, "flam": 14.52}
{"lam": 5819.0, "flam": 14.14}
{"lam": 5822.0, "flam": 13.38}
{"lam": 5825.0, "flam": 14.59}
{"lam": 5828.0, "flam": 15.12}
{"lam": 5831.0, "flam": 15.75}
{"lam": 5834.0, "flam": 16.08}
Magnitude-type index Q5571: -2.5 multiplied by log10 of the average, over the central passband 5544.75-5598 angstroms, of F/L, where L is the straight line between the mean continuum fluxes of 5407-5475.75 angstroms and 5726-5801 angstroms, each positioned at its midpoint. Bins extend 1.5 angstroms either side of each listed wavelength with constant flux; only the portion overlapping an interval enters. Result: 0.16 mag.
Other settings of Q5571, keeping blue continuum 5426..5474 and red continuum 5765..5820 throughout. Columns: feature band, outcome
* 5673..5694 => 0.11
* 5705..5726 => 0.04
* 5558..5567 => 0.15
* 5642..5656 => 0.12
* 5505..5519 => 0.21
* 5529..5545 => 0.26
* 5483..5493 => -0.02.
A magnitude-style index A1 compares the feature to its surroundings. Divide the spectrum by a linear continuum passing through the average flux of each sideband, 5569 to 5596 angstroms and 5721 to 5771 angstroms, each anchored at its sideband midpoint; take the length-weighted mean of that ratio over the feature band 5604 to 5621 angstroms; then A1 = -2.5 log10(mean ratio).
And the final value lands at 0.15 mag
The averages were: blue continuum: 13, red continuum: 15.6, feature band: 11.7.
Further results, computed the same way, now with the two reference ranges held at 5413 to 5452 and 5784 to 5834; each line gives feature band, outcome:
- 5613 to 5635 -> 0.268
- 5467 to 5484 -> 0.182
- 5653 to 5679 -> 0.184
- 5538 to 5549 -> 0.350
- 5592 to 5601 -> 0.247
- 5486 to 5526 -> 0.271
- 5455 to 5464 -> 0.354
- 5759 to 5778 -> 0.085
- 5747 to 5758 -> -0.053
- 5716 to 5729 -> 0.088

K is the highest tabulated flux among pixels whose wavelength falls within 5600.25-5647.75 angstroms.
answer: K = 13.31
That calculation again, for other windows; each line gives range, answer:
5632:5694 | 15.27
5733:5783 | 18.02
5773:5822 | 19.19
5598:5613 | 12.28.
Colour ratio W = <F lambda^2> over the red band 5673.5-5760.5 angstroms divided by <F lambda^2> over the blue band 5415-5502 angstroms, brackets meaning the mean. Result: 1.3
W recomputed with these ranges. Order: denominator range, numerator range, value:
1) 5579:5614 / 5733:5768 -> 1.37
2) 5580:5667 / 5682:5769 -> 1.26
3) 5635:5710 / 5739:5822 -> 1.25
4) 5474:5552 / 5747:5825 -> 1.55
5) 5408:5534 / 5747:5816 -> 1.47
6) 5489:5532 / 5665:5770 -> 1.39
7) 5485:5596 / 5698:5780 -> 1.40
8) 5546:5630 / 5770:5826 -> 1.44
